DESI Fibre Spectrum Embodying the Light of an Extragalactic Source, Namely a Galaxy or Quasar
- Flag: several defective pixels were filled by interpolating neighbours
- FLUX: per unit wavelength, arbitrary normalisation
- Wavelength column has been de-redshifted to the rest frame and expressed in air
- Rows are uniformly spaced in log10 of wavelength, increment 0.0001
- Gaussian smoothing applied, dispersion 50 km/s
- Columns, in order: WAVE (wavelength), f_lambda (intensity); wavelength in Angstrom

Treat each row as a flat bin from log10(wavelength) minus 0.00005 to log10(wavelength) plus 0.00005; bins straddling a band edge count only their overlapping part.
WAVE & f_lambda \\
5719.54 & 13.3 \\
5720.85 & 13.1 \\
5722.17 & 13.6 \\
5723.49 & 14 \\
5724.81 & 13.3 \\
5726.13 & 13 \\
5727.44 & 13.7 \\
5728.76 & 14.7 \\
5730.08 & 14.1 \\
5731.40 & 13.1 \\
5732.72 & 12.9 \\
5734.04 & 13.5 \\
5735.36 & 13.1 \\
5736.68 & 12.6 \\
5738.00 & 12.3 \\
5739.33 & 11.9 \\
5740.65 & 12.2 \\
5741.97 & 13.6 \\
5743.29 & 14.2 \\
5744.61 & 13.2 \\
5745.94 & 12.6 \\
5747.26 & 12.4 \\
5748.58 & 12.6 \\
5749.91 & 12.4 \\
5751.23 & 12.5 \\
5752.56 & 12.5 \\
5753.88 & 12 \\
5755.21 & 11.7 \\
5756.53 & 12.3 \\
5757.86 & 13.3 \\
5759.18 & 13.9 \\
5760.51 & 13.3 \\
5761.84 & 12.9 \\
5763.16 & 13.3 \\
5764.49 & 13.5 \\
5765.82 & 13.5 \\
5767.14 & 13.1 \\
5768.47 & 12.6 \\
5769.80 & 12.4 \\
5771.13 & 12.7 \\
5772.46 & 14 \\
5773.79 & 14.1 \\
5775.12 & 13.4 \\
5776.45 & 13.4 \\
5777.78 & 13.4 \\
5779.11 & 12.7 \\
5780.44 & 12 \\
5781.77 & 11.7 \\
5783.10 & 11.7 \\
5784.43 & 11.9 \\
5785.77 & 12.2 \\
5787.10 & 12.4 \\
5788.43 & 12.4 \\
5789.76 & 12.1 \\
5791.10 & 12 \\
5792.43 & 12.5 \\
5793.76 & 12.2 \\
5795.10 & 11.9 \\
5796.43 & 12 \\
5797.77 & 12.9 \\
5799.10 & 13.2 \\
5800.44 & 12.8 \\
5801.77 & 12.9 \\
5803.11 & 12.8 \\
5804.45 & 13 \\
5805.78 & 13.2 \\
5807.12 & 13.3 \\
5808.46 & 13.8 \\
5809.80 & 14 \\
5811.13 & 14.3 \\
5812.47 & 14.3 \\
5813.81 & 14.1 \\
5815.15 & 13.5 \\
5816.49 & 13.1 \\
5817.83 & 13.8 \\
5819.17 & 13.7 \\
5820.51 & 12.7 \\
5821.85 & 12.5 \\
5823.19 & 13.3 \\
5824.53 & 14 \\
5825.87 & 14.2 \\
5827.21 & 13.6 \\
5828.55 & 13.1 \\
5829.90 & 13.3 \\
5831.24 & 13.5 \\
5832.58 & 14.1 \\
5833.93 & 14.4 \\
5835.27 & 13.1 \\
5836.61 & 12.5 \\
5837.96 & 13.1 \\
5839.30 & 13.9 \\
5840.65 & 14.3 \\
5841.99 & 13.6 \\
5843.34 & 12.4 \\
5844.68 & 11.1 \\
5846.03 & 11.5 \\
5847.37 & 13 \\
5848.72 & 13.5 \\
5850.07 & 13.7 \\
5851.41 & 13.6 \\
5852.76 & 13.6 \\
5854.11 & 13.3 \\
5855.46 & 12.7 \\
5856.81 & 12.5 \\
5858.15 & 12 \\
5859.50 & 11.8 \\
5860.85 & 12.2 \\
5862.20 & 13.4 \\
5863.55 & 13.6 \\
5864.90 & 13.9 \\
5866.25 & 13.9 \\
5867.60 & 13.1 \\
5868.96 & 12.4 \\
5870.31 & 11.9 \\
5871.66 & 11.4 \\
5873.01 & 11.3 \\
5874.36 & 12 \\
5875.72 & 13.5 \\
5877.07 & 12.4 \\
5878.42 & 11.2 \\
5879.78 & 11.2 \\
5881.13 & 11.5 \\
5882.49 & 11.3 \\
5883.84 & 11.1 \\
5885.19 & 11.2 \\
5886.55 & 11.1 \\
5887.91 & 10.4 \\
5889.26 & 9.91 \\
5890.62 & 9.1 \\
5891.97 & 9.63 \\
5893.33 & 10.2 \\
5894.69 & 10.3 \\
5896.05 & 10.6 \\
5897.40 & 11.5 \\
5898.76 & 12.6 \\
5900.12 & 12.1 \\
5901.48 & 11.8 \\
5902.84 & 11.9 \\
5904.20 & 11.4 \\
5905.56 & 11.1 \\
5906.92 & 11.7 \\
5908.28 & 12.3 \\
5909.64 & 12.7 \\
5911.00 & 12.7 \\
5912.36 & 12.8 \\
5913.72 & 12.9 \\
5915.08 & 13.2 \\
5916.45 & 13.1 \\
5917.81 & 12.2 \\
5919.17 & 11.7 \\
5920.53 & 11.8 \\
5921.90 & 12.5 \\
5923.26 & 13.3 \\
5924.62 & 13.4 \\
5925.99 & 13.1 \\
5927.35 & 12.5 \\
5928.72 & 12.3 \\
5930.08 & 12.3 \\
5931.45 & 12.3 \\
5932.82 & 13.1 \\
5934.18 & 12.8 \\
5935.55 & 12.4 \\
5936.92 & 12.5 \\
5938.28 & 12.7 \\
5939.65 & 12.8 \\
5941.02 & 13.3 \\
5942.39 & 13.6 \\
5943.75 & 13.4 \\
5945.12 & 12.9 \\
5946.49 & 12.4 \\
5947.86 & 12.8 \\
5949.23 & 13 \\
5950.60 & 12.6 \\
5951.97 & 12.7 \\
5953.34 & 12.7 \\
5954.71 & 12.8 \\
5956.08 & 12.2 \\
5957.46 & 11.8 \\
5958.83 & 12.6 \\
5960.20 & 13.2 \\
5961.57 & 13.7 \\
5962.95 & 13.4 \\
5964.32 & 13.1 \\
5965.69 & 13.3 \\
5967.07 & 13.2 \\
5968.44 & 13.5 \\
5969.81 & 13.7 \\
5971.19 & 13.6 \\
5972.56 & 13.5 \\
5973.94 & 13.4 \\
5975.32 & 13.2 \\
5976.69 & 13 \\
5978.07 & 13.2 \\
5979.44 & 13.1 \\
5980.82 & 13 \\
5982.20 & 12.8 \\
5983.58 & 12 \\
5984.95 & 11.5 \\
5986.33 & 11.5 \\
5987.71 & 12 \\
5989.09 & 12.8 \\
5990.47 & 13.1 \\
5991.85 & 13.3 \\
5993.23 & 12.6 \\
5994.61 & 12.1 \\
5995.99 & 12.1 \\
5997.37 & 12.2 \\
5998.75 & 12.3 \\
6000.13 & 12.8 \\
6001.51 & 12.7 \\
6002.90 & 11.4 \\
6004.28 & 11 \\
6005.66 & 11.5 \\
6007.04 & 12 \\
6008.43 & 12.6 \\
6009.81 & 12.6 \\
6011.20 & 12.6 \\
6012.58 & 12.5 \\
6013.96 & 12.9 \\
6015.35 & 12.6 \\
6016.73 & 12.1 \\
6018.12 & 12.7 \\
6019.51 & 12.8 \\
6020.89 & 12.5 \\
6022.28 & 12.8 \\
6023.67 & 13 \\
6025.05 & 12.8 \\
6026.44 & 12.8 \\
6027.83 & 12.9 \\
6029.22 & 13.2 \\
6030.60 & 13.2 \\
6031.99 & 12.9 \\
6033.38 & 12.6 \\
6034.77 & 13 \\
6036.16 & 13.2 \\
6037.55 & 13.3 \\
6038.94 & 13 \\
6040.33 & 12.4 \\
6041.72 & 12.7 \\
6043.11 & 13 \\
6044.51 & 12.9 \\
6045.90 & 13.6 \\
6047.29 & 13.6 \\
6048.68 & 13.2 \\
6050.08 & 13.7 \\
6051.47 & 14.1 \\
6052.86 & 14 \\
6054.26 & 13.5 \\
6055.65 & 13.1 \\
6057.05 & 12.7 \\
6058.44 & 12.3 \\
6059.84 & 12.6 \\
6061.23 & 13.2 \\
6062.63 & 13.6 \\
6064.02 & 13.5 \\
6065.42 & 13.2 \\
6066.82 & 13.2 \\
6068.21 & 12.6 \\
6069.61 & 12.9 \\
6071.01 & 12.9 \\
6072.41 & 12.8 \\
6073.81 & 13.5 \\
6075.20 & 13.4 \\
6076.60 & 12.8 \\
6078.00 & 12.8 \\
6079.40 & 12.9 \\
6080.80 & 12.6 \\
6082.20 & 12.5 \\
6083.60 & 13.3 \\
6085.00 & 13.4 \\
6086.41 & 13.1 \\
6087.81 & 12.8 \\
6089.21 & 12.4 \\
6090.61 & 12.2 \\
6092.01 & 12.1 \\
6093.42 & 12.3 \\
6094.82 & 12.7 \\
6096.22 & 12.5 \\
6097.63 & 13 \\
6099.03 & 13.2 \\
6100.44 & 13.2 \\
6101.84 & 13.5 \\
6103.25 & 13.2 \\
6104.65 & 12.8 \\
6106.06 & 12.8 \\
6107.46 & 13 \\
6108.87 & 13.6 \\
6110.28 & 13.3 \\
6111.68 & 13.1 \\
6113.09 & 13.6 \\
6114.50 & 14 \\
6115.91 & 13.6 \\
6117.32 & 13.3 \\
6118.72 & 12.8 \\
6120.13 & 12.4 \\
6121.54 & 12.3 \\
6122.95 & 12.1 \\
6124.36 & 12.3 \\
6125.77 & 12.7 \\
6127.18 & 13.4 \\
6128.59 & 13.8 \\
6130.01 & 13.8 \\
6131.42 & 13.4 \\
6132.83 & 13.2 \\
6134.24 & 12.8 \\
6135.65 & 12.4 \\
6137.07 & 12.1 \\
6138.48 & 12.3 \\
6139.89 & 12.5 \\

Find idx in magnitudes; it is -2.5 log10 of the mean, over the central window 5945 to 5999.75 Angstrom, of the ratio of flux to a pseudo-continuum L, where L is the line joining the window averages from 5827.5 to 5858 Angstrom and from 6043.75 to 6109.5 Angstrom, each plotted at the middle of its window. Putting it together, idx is 0.02 mag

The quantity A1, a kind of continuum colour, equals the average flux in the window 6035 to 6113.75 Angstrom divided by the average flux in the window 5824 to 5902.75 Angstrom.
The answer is 1.06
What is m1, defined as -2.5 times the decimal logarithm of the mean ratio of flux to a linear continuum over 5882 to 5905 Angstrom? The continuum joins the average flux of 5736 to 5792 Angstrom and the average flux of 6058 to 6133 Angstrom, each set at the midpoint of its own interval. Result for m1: 0.173 mag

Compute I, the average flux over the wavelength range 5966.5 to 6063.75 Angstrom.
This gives 12.8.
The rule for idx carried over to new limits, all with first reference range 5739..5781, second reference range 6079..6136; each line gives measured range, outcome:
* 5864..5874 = 0.033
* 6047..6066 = -0.028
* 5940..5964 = 0.005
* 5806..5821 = -0.060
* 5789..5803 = 0.041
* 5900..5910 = 0.098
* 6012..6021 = 0.031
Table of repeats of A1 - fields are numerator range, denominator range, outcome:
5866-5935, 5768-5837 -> 0.91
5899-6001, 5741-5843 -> 0.97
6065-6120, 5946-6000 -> 1.02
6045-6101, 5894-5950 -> 1.05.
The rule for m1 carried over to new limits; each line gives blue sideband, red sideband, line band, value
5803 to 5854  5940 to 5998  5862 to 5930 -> 0.102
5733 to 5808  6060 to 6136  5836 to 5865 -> -0.011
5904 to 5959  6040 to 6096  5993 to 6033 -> 0.030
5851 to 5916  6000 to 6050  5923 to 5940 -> -0.044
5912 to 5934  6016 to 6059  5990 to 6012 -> 0.052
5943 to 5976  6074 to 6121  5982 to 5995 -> 0.056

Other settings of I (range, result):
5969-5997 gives 12.8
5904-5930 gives 12.5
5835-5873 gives 12.9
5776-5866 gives 13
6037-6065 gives 13.2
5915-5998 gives 12.8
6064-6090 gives 13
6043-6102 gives 13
